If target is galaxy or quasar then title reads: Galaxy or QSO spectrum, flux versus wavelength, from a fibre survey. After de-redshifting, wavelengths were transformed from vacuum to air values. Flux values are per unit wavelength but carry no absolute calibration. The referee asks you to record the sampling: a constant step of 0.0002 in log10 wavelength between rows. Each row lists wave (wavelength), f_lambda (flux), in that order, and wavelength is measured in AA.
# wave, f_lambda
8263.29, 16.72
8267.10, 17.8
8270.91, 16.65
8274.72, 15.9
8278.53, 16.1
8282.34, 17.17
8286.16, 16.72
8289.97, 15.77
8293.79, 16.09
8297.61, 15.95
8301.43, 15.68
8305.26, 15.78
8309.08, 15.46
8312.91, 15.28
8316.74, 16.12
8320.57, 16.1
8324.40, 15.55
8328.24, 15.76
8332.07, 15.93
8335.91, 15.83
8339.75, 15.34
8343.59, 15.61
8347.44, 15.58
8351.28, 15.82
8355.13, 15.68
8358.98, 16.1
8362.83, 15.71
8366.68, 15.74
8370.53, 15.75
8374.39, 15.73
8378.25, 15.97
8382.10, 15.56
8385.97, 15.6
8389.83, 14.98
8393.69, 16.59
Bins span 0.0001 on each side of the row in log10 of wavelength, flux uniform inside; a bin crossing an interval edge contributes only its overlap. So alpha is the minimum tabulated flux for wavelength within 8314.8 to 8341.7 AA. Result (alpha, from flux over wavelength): 15.34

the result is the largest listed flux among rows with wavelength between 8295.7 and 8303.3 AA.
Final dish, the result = 15.95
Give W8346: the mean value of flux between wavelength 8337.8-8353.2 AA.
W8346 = 15.6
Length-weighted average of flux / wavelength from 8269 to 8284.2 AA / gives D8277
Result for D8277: 16.5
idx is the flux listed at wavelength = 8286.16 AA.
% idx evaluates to 16.72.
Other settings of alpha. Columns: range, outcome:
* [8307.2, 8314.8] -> 15.28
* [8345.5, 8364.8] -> 15.58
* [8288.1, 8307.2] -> 15.68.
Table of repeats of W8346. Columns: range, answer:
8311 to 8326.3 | 15.8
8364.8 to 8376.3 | 15.7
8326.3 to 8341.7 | 15.7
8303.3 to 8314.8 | 15.5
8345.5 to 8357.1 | 15.7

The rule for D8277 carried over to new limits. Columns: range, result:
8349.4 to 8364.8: 15.8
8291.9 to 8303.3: 15.9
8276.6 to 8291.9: 16.4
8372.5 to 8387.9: 15.7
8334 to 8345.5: 15.6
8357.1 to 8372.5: 15.8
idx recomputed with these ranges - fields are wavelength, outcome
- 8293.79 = 16.09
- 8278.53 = 16.1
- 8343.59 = 15.61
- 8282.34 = 17.17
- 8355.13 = 15.68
